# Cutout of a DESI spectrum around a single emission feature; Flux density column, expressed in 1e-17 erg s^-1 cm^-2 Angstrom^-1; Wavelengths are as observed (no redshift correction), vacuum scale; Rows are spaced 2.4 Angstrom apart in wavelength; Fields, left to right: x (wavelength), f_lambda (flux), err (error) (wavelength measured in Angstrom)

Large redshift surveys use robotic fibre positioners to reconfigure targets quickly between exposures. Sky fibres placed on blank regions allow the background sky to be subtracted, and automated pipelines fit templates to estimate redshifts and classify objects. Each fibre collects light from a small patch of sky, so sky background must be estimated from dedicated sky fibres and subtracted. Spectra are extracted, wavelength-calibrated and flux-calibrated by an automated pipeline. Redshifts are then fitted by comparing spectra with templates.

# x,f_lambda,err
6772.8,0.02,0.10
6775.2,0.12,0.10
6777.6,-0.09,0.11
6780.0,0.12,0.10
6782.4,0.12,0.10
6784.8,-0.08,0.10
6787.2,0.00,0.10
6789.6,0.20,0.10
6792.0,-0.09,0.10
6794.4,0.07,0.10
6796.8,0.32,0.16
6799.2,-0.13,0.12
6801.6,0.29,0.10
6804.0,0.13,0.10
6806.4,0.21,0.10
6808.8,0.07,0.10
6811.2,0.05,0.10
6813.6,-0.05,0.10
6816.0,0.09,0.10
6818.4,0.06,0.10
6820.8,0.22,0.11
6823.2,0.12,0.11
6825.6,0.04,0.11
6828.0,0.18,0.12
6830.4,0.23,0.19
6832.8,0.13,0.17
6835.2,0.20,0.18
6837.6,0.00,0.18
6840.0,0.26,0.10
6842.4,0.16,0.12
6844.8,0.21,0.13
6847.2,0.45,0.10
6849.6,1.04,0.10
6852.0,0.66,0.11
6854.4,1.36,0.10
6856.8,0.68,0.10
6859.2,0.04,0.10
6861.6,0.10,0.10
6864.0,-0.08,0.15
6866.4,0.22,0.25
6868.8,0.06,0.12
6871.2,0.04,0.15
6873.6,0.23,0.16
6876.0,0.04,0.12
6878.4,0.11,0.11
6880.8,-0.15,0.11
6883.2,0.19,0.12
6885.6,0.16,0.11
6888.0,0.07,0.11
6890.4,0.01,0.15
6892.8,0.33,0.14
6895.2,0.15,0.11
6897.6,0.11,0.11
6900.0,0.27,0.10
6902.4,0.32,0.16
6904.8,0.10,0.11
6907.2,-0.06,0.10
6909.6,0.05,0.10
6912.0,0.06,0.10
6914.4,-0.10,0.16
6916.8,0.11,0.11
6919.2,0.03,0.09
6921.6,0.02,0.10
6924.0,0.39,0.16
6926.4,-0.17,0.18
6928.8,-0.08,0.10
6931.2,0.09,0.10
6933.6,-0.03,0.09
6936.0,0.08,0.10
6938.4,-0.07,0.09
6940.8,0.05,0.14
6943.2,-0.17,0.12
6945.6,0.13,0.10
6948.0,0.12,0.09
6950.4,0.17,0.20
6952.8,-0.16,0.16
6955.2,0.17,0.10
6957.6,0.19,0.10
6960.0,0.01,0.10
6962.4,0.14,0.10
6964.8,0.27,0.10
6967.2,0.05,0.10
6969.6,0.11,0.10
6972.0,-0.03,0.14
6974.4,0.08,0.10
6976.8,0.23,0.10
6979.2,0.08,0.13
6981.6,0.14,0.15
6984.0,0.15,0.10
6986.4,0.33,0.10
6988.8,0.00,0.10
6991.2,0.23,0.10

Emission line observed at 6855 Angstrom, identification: [O II]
